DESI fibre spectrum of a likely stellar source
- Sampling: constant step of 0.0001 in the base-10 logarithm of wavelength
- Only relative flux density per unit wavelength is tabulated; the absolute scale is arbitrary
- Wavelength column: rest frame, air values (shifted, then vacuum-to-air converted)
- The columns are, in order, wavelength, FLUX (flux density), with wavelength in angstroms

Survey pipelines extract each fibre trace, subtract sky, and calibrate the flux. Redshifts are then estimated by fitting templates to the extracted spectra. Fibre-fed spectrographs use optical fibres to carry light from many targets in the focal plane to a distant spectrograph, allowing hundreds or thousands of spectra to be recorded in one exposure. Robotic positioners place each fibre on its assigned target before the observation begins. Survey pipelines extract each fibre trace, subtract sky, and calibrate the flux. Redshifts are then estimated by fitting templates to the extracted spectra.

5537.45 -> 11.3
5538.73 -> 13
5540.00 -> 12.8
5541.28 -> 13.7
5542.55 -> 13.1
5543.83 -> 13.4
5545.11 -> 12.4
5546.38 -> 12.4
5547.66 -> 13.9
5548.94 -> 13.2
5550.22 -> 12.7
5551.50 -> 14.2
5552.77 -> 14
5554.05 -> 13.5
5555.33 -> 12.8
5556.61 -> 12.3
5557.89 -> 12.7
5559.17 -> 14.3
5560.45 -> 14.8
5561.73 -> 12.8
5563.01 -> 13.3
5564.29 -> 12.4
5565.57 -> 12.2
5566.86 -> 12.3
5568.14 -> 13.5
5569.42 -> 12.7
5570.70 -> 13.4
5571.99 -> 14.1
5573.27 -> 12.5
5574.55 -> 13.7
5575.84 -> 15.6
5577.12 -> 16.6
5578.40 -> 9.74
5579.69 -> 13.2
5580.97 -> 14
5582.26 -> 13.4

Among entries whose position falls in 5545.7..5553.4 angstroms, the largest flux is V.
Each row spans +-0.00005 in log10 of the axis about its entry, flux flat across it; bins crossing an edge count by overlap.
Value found 14.2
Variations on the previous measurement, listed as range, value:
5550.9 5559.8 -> 14.3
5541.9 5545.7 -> 13.4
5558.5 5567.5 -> 14.8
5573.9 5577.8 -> 16.6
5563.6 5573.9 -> 14.1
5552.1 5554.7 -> 14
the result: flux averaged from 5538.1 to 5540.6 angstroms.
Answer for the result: 12.9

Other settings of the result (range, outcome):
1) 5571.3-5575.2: 13.4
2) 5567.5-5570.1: 13.1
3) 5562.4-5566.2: 12.6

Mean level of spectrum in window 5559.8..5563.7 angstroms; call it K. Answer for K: 13.6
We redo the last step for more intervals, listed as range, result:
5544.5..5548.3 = 12.9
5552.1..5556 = 13.5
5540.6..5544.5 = 13.4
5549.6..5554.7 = 13.6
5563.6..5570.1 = 12.6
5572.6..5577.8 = 14.6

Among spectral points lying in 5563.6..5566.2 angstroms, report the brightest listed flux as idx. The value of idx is 12.4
